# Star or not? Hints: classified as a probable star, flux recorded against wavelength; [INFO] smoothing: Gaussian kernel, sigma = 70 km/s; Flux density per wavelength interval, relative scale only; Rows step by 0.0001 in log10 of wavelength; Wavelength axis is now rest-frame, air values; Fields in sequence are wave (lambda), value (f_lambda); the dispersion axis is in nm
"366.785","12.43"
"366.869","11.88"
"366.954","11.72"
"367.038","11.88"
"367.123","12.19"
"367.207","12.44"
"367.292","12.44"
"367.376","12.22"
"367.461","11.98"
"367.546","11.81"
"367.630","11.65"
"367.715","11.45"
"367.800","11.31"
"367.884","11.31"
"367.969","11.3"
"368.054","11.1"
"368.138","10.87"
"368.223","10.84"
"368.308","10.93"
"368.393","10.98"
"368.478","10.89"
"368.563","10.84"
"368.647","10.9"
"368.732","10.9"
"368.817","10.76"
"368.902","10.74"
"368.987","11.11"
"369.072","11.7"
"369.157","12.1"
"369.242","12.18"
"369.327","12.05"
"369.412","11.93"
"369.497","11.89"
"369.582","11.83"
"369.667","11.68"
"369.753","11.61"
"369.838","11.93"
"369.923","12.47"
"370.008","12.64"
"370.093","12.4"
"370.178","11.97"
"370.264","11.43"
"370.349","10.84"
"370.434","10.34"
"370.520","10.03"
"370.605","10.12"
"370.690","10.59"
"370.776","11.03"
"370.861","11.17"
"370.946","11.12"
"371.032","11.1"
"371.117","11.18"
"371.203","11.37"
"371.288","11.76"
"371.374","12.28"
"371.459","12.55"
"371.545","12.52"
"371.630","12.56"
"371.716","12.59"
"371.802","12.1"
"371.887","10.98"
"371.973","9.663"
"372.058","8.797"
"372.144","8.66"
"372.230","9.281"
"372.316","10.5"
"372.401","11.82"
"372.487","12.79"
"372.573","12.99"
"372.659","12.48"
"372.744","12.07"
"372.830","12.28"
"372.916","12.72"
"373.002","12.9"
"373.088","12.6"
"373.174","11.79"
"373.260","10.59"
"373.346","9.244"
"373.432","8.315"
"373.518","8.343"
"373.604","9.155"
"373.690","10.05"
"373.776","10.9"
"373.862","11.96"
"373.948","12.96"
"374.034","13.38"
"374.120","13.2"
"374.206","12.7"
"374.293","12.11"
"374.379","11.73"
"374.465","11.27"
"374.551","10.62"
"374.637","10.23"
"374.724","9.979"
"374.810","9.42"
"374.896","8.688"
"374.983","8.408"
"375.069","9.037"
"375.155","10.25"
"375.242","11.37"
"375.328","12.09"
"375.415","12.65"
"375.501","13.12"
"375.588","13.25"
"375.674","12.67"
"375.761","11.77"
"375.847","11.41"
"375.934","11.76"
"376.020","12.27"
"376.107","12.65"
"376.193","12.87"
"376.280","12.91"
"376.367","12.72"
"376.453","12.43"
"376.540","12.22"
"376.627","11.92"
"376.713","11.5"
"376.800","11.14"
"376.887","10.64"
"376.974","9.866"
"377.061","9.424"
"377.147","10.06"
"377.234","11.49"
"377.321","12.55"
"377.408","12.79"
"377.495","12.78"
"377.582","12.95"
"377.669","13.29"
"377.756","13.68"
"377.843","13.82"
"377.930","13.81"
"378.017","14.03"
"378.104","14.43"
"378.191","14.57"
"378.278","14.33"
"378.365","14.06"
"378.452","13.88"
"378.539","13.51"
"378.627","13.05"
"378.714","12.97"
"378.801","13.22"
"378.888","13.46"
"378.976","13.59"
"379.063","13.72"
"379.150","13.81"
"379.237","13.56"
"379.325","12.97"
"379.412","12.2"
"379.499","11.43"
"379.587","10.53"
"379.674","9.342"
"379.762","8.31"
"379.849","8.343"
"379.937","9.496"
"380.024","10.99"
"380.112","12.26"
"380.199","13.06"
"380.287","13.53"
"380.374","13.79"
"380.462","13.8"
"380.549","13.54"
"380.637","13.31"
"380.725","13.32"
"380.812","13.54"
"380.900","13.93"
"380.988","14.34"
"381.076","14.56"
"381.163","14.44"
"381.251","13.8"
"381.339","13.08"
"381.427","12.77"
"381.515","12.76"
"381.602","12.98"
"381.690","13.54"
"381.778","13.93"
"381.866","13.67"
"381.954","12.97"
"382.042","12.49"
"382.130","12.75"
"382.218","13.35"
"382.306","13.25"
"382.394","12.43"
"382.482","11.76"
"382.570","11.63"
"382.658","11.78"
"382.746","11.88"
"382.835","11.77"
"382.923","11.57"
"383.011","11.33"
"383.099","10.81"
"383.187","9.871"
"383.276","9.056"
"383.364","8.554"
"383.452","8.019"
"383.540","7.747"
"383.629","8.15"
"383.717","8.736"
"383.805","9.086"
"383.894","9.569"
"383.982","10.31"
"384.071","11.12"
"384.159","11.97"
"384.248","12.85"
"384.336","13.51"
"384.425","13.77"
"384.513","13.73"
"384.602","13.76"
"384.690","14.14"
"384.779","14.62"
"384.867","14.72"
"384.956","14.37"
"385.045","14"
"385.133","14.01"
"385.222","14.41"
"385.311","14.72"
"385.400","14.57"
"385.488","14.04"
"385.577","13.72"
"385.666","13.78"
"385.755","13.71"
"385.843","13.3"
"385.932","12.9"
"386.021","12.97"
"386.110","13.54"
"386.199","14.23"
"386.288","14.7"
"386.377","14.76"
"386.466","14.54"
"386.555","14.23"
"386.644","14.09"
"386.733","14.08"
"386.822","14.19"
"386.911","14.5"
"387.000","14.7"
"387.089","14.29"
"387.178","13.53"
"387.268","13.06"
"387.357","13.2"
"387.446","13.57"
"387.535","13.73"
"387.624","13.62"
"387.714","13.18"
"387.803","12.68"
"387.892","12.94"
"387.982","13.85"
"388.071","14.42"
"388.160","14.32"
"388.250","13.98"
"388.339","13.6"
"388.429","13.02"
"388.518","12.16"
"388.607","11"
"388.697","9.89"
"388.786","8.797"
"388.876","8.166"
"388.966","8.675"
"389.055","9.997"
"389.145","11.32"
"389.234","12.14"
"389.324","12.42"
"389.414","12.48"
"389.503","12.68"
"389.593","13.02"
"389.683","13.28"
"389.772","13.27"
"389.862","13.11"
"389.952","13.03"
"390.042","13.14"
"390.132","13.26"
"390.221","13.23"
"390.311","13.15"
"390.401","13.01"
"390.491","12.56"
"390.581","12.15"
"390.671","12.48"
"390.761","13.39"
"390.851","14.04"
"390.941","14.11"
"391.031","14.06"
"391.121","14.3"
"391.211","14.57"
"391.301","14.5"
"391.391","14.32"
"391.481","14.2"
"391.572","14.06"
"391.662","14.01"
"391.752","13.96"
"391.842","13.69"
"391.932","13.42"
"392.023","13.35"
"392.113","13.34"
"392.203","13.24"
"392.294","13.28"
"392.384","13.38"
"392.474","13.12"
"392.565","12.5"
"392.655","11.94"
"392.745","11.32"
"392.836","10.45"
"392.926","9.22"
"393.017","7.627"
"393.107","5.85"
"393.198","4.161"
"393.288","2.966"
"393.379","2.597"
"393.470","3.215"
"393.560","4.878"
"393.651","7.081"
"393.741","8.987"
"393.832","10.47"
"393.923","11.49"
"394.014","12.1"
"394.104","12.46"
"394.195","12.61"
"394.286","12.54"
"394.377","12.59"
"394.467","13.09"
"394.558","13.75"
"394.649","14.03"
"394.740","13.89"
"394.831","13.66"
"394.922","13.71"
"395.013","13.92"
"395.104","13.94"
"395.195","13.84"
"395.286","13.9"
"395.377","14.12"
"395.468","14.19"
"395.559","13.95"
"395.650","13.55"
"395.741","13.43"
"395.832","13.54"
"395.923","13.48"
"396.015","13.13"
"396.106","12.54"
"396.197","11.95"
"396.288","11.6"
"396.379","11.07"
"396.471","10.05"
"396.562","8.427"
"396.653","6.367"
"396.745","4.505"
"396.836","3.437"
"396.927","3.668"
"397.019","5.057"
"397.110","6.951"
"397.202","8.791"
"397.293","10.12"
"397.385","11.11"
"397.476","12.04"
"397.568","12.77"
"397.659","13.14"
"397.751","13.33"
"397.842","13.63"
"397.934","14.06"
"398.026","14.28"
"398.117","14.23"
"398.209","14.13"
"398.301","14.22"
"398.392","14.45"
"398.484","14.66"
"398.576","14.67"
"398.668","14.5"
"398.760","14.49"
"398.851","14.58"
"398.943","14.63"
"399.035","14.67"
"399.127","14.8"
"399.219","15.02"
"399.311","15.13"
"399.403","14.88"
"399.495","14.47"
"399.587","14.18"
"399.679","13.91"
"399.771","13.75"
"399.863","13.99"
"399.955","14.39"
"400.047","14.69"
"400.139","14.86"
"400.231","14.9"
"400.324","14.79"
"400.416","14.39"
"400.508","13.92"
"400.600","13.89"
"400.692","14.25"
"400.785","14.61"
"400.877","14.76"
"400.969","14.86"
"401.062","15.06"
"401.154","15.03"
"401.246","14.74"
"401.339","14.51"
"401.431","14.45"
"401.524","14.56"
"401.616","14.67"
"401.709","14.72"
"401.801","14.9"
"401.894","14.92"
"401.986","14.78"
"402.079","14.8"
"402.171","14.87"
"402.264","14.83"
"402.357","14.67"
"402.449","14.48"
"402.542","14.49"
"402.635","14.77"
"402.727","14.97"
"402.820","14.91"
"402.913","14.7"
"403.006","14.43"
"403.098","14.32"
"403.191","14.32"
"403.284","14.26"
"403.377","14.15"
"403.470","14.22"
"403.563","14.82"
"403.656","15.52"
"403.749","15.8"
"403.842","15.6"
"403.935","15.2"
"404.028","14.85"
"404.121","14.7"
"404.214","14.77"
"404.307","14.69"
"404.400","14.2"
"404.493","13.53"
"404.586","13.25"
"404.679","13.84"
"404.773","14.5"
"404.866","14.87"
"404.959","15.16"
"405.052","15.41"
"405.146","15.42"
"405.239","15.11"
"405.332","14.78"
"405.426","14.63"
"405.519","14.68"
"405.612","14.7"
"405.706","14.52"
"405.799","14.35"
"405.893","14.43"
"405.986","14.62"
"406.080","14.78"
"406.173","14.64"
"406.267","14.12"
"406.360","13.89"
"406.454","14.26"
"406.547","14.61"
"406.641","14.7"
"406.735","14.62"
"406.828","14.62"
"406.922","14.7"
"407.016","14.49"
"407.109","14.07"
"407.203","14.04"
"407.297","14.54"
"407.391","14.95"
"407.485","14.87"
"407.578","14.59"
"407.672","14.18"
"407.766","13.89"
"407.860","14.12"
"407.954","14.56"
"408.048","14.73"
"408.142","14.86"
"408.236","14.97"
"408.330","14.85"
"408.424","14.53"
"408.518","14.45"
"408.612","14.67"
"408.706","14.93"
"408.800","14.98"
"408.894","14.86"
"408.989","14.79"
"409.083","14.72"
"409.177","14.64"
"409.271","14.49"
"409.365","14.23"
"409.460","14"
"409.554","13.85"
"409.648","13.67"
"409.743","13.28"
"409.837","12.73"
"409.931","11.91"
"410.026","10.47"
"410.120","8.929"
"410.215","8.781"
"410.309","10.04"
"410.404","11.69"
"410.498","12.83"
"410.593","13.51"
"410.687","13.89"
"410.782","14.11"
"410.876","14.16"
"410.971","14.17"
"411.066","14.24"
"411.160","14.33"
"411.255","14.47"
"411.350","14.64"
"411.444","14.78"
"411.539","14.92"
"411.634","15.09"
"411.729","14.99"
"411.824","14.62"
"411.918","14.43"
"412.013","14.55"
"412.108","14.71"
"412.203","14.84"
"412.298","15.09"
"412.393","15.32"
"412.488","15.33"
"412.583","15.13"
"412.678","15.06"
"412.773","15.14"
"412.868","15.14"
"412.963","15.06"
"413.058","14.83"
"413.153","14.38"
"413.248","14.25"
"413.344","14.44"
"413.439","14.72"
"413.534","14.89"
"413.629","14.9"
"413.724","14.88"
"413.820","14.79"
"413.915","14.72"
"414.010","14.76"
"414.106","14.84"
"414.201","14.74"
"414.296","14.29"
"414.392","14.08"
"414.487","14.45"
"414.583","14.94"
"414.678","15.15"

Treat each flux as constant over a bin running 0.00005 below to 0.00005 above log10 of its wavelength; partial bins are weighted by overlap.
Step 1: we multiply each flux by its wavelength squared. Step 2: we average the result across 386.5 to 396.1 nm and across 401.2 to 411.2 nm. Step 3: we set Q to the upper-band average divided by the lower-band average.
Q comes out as 1.24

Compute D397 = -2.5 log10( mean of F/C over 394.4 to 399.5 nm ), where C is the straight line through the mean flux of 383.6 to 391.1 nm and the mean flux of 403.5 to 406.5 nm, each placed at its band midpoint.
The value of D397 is 0.12 mag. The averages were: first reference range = 13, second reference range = 14.7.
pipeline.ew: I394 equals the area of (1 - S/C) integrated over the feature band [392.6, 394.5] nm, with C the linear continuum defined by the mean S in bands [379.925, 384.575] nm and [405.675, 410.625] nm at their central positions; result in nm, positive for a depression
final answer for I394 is 0.58 nm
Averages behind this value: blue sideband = 12.1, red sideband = 13.9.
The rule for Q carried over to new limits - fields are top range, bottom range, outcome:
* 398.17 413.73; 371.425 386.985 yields 1.35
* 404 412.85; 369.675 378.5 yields 1.45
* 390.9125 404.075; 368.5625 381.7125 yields 1.21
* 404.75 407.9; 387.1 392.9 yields 1.23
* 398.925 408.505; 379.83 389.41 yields 1.27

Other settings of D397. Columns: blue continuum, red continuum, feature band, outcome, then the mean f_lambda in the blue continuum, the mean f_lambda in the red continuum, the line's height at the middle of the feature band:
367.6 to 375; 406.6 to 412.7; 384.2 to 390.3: -0.07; 11.3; 14.1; 12.4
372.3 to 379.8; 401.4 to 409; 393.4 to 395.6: 0.15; 11.9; 14.6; 13.6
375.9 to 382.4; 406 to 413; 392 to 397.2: 0.25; 12.7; 14.2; 13.4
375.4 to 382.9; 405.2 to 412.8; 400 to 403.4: -0.06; 12.6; 14.2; 13.8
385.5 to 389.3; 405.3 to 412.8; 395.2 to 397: 0.23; 13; 14.2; 13.5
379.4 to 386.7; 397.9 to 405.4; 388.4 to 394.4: 0.16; 12.5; 14.6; 13.5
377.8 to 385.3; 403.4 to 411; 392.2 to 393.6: 0.47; 12.5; 14.2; 13.2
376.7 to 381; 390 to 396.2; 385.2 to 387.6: -0.13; 12.6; 12.1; 12.3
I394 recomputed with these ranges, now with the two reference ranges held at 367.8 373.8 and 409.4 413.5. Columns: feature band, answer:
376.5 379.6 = -0.27 nm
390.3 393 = -0.11 nm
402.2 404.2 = -0.21 nm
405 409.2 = -0.32 nm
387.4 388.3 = -0.09 nm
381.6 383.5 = 0.04 nm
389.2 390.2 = -0.04 nm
